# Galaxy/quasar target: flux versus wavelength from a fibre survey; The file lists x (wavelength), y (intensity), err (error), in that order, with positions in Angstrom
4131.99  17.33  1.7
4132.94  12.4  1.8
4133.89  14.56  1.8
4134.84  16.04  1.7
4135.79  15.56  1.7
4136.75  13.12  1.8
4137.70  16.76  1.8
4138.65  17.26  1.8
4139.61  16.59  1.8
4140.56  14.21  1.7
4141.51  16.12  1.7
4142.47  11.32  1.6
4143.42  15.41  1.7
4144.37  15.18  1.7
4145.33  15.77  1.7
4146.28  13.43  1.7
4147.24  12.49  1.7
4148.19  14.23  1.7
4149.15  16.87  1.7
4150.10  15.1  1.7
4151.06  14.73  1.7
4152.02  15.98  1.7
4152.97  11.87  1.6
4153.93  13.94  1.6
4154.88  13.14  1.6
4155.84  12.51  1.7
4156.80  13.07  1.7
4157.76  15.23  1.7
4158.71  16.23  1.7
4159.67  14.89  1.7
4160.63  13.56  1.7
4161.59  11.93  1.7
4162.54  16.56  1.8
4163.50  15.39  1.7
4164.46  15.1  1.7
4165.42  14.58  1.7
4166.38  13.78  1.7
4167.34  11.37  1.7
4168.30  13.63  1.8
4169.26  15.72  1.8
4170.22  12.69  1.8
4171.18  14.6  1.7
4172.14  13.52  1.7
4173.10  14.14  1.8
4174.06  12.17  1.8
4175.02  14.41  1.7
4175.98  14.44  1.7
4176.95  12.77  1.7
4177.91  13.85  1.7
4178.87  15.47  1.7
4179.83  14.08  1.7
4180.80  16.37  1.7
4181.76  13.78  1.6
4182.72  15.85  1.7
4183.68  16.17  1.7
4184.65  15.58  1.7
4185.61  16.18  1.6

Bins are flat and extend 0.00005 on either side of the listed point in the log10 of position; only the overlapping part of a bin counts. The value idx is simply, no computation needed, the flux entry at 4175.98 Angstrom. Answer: 14.44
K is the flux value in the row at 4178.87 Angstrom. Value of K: 15.47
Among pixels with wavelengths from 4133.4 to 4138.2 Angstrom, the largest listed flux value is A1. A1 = 16.76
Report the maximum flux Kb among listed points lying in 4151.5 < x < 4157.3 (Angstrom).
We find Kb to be 15.98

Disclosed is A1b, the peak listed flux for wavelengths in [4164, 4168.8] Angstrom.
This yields 15.1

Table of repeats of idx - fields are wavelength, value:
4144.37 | 15.18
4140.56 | 14.21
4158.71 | 16.23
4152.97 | 11.87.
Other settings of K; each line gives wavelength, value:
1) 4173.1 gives 14.14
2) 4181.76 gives 13.78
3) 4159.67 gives 14.89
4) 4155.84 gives 12.51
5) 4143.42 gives 15.41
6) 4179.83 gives 14.08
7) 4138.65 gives 17.26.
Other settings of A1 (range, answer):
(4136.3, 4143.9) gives 17.26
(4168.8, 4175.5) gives 15.72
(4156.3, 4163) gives 16.56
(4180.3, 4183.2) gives 16.37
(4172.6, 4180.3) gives 15.47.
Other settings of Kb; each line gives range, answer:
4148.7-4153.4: 16.87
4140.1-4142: 16.12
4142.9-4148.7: 15.77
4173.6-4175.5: 14.41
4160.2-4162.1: 13.56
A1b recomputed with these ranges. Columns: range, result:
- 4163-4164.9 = 15.39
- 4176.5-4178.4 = 13.85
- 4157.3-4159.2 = 16.23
